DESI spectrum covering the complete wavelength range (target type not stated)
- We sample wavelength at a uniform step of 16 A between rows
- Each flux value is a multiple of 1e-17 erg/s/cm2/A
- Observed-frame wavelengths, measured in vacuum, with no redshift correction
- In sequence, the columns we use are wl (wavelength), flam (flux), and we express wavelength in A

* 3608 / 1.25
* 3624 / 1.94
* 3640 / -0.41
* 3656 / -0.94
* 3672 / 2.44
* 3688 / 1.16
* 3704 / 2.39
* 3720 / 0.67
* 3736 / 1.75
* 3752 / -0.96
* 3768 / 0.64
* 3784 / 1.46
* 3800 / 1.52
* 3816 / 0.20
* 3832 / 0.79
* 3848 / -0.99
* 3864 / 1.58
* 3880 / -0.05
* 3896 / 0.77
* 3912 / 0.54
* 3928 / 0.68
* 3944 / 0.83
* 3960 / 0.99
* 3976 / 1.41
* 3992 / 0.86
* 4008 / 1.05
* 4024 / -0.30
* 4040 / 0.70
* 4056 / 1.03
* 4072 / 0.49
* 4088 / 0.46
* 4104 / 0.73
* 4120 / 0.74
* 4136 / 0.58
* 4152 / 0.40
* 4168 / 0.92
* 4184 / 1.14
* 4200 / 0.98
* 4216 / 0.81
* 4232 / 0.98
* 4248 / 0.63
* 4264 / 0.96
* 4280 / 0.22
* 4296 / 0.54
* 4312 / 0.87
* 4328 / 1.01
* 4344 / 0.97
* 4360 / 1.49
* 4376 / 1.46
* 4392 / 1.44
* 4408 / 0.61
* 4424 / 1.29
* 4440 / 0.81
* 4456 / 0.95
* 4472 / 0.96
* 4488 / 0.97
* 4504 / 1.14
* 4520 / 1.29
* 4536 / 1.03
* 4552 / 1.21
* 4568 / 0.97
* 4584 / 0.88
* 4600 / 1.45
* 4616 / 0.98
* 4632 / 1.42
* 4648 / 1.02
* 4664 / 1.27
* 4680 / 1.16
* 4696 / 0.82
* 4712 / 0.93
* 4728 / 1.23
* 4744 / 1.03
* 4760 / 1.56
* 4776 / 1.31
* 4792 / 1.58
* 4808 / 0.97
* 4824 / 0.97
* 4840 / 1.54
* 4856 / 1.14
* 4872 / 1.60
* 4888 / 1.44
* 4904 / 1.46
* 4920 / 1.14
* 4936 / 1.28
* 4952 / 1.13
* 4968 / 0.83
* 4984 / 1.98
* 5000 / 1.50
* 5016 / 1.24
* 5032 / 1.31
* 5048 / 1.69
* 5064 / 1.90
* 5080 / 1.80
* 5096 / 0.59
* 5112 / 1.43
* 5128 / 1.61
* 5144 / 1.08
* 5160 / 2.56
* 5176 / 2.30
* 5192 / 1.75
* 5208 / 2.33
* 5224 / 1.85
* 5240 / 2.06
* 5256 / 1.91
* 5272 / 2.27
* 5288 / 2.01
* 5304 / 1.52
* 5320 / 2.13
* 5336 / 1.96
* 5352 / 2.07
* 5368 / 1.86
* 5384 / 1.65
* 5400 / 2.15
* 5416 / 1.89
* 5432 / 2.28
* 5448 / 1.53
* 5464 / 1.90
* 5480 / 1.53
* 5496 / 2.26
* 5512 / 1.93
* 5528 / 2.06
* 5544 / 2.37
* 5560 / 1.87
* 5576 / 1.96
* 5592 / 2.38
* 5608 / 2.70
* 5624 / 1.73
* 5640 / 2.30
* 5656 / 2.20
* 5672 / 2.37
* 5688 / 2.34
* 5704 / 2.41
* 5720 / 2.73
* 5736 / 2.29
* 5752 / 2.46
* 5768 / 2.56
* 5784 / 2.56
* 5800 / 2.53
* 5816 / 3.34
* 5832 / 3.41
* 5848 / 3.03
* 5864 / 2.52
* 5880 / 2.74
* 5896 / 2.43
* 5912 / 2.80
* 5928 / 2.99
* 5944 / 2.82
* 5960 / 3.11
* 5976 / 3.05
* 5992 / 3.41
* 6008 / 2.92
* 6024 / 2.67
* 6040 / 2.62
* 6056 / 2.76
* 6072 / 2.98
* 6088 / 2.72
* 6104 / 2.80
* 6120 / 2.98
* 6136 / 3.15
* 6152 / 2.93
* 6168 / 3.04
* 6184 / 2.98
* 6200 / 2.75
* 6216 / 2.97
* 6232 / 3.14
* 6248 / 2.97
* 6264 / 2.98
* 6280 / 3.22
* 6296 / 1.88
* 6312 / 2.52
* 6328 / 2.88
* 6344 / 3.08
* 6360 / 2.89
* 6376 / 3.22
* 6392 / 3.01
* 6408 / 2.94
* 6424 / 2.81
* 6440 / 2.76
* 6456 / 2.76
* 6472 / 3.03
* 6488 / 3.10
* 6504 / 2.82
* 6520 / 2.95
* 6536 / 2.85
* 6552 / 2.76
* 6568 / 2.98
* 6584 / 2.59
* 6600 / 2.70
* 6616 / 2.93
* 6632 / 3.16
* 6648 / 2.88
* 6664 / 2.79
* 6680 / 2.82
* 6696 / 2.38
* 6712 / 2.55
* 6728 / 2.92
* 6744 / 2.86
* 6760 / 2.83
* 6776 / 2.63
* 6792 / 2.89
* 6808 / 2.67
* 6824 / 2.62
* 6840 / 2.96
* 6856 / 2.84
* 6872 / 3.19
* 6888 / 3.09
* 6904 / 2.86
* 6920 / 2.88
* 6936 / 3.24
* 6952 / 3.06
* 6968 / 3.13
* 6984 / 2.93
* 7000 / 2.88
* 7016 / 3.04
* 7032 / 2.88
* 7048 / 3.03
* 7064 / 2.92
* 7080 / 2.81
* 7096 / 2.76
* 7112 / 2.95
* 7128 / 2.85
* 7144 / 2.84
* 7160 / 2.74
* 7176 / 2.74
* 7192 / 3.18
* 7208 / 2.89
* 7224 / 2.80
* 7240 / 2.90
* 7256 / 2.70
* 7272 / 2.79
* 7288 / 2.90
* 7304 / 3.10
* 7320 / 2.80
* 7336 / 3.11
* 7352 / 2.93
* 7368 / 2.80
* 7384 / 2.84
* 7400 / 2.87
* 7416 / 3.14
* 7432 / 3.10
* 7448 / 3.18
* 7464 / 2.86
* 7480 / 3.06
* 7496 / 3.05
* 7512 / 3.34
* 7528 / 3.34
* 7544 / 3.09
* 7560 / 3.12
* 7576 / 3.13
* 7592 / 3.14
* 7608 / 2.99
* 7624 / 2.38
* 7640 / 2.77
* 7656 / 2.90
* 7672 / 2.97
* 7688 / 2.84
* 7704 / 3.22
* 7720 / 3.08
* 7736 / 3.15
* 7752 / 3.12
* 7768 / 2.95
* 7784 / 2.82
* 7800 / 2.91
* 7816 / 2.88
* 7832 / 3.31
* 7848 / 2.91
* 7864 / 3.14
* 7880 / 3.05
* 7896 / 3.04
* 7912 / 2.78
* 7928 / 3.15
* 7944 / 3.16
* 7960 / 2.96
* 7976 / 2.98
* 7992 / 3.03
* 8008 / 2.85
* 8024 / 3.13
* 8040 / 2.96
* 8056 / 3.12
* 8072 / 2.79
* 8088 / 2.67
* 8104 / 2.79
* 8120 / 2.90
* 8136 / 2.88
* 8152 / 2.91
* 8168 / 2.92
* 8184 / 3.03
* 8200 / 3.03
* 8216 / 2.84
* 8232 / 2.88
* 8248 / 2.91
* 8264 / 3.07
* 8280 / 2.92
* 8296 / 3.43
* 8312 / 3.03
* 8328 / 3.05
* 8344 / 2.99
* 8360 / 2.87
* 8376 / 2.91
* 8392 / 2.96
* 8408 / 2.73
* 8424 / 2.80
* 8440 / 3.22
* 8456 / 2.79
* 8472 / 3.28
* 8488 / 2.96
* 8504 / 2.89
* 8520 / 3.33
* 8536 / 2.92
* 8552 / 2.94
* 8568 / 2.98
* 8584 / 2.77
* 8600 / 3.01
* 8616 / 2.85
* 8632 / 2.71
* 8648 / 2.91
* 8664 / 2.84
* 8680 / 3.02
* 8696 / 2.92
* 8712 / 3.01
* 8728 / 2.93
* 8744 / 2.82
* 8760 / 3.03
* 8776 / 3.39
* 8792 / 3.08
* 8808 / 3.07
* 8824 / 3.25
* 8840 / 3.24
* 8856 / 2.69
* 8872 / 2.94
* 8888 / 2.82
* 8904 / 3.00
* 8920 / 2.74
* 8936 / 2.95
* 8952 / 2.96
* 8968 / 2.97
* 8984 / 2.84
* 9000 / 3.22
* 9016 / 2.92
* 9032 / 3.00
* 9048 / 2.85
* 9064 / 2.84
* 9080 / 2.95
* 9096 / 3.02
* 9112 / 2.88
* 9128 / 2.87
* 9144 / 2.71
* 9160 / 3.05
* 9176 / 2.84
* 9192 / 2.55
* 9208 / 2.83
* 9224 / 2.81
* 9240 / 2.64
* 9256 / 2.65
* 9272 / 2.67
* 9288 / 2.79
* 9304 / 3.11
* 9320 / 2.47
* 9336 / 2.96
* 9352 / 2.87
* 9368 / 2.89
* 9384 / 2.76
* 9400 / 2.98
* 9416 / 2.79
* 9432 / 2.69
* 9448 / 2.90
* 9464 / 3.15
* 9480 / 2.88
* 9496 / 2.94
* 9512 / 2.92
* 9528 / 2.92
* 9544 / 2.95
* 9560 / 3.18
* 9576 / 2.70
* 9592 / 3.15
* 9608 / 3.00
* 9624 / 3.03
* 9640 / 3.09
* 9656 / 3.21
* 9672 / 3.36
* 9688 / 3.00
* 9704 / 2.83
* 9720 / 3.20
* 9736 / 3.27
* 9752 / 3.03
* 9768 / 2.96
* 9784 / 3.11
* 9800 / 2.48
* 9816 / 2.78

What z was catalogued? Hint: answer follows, 0.29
